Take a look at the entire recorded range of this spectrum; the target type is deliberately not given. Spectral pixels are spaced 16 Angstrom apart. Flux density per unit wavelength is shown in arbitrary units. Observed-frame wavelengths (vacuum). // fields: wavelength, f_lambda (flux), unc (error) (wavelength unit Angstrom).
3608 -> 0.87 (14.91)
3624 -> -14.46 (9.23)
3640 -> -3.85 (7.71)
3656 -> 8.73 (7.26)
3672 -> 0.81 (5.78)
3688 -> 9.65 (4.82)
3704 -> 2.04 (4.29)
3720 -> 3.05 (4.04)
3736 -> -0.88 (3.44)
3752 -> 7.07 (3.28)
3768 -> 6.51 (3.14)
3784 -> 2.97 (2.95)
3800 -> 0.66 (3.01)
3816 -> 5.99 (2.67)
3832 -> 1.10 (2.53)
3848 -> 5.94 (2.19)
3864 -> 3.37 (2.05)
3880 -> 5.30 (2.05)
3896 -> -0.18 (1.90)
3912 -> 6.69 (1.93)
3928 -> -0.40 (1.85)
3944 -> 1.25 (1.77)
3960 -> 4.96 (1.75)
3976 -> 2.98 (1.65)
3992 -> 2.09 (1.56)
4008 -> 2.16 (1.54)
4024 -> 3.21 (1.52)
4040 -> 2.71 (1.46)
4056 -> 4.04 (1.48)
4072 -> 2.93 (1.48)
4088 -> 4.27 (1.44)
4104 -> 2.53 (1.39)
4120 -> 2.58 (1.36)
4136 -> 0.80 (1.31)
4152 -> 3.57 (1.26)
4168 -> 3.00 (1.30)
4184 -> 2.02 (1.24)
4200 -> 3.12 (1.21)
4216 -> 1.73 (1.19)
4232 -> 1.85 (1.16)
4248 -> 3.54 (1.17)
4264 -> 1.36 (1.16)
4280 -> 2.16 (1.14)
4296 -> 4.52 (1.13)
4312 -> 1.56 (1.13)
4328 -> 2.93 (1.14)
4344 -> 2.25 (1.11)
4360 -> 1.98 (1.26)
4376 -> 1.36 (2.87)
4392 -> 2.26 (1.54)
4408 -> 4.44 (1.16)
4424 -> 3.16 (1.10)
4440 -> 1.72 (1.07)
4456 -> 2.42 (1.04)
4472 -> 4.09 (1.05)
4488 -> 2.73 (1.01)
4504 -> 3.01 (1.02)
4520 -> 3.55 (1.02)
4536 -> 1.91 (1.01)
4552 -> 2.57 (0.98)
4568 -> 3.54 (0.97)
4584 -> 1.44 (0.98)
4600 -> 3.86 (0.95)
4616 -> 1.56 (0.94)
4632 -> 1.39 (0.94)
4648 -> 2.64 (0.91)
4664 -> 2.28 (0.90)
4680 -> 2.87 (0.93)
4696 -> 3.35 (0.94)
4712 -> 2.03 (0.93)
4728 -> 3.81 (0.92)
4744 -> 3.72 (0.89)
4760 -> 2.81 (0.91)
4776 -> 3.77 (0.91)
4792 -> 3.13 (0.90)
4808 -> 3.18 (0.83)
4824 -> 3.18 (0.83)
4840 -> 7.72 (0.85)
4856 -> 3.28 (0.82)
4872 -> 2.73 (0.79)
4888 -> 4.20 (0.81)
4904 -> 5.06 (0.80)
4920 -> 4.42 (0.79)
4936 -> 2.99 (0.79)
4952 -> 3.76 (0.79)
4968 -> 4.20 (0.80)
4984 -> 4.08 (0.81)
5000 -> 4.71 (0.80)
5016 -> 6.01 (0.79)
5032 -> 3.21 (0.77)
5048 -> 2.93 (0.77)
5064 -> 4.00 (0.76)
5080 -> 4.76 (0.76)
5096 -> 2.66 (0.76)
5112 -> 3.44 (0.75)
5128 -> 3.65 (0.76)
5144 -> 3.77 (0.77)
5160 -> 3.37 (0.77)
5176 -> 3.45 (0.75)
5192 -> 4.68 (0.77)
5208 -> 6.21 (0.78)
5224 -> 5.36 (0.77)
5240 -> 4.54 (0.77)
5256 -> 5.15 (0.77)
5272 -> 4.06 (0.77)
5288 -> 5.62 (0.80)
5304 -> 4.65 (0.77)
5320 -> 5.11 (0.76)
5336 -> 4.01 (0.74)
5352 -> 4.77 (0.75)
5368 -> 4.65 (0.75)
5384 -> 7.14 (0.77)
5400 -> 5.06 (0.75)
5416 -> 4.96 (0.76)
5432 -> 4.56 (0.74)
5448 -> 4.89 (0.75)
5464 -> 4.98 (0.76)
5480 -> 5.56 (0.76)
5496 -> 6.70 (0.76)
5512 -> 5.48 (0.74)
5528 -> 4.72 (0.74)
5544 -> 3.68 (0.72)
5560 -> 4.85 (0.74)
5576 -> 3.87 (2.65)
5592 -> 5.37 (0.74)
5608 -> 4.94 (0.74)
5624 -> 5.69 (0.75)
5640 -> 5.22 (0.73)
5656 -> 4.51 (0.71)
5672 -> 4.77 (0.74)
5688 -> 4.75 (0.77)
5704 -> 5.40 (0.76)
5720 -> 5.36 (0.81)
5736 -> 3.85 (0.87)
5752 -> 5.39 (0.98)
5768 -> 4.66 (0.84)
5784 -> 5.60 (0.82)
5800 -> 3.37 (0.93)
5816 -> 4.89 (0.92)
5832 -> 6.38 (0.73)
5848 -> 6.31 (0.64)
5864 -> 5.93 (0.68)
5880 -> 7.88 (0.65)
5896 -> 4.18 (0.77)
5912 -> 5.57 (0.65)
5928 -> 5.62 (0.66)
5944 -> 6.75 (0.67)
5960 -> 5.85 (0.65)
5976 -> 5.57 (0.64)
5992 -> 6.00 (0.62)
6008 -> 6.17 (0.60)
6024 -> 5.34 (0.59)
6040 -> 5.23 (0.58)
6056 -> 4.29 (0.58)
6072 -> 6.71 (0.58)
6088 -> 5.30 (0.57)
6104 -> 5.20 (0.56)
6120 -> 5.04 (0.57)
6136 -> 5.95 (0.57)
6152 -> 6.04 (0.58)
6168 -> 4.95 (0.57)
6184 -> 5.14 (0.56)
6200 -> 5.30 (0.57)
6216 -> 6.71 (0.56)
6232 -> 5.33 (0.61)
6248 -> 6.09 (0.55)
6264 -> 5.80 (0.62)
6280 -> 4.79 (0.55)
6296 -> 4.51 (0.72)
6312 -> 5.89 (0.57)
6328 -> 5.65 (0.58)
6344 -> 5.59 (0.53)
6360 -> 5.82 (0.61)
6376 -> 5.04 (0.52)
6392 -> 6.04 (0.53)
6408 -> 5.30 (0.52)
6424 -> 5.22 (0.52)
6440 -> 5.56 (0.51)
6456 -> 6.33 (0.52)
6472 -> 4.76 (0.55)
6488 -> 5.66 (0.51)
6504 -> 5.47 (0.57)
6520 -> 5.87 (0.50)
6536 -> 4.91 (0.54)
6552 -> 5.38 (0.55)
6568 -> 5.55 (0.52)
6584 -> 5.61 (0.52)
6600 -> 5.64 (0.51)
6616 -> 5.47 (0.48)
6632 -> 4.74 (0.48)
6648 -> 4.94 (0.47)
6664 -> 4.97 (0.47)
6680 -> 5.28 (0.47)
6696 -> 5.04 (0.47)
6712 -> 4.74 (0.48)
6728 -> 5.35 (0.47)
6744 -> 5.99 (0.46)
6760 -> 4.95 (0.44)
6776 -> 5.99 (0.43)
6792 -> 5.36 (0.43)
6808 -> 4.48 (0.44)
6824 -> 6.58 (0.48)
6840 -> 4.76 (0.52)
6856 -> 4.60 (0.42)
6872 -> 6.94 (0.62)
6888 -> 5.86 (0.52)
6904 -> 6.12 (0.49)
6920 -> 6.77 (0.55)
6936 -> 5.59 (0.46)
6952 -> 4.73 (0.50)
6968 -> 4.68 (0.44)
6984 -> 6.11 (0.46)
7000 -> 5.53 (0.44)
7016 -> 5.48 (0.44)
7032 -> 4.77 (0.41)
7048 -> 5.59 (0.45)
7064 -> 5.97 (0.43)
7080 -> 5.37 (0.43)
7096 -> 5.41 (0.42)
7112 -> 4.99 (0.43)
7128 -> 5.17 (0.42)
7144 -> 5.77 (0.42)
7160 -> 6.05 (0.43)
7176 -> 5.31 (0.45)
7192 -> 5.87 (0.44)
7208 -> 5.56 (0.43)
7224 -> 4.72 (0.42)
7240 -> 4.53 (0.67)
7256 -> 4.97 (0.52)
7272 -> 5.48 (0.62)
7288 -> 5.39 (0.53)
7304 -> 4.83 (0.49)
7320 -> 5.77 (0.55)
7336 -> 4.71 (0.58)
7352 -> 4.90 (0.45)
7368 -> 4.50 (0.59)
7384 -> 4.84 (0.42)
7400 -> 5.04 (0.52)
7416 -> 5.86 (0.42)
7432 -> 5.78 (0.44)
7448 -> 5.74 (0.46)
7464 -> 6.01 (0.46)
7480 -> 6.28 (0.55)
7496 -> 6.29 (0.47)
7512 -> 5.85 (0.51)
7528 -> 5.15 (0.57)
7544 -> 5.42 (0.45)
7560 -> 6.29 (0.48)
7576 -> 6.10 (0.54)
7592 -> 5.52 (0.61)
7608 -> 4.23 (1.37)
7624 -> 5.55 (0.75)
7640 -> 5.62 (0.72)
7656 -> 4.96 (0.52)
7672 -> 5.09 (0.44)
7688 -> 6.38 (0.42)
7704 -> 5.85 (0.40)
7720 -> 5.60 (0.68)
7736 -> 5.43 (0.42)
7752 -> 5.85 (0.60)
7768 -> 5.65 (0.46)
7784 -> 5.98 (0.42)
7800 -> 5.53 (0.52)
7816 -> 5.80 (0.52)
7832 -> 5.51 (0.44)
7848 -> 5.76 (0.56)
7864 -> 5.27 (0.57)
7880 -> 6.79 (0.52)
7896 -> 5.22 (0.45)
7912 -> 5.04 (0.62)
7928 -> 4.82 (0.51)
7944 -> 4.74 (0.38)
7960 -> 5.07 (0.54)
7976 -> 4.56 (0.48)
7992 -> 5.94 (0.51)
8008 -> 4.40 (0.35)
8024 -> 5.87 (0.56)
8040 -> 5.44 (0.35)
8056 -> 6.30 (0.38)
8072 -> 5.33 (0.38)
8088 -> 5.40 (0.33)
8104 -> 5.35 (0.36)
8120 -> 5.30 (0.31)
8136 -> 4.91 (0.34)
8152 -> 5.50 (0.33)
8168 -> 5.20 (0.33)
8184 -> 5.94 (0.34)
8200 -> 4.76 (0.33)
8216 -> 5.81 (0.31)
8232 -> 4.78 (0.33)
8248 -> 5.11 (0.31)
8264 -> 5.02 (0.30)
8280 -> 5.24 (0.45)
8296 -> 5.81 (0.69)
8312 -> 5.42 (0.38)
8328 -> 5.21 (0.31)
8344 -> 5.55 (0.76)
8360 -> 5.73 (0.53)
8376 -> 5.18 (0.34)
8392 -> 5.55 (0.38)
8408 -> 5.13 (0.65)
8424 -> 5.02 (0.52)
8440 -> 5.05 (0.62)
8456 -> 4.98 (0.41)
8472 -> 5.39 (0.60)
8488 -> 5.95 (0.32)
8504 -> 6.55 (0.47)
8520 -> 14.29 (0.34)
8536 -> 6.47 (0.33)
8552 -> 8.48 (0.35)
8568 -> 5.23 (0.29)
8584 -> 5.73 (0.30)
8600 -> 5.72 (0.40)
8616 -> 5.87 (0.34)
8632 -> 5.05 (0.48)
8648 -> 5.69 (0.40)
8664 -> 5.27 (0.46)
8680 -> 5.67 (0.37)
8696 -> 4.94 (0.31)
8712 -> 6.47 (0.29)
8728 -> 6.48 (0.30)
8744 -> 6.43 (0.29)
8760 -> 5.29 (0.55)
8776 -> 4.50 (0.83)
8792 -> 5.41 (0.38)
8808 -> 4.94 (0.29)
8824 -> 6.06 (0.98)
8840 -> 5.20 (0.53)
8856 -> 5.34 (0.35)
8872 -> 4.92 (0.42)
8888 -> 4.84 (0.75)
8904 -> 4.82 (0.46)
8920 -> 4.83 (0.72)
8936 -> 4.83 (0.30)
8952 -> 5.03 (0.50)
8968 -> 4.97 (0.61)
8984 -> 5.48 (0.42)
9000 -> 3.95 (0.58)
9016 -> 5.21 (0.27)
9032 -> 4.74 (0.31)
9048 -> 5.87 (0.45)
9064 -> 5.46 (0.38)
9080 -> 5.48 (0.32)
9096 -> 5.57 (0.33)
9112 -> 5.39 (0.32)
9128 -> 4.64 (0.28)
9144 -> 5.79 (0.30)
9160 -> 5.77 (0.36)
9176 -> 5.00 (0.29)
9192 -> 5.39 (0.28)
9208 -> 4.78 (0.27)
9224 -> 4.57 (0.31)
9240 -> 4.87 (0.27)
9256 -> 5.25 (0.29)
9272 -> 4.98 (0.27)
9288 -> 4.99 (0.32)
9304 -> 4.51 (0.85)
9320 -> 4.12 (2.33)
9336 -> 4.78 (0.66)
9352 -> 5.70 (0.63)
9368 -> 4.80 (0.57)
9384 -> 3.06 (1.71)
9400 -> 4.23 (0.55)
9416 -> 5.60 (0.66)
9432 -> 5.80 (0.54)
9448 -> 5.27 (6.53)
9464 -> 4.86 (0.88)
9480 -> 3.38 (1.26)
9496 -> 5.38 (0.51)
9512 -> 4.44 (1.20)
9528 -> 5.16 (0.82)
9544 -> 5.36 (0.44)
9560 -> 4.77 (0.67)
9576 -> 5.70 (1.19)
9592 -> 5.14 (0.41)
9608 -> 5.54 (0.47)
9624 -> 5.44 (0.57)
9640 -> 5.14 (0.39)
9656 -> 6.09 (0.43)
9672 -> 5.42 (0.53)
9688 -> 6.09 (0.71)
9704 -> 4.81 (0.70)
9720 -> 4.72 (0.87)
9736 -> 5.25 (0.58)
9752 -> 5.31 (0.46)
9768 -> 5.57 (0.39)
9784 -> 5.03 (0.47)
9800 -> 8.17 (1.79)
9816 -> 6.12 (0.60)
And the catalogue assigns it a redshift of 0.298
